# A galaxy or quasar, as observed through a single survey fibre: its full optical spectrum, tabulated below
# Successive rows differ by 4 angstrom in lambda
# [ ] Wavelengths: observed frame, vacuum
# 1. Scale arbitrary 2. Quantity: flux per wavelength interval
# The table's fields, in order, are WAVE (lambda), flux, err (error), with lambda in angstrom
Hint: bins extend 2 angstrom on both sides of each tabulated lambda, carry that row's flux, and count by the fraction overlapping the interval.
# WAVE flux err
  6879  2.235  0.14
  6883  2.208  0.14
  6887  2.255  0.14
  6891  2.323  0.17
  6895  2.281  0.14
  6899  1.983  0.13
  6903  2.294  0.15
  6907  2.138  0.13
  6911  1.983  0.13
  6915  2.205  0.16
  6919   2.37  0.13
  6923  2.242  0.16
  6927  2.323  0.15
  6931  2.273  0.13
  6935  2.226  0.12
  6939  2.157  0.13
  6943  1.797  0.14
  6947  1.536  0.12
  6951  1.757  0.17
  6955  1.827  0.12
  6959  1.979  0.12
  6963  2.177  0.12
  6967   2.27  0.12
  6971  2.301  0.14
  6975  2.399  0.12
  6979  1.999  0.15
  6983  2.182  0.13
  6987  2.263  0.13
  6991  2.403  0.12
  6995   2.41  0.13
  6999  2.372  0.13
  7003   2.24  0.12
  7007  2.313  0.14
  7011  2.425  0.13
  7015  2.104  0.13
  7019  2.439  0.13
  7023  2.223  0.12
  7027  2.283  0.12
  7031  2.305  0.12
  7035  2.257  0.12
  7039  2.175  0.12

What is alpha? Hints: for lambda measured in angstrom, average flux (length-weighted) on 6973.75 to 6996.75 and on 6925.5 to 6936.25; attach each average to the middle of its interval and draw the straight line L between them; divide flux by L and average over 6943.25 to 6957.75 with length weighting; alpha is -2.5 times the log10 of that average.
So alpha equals 0.30 mag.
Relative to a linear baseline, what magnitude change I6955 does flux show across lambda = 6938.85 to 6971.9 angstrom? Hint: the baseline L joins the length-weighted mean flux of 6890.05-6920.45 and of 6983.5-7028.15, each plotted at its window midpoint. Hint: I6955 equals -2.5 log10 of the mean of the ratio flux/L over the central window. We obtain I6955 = 0.15 mag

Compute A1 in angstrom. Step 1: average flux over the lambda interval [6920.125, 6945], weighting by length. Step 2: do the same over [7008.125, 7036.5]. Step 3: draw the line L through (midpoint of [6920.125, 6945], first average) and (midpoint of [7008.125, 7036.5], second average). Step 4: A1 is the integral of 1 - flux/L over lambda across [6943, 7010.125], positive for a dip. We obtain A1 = 2.7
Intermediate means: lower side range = 2.18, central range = 2.15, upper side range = 2.29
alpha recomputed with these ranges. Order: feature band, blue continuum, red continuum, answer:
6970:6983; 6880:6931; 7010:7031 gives 0.02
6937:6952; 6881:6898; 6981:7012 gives 0.25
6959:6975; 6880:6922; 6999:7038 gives 0.01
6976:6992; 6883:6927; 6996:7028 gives 0.03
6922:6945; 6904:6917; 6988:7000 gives 0.01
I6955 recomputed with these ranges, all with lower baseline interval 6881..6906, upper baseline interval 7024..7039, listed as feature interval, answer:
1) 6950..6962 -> 0.18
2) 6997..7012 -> -0.04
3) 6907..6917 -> 0.06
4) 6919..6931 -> -0.03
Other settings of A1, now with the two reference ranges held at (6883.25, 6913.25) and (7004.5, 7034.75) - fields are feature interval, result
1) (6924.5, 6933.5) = -0.33 angstrom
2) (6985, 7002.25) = -0.62 angstrom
